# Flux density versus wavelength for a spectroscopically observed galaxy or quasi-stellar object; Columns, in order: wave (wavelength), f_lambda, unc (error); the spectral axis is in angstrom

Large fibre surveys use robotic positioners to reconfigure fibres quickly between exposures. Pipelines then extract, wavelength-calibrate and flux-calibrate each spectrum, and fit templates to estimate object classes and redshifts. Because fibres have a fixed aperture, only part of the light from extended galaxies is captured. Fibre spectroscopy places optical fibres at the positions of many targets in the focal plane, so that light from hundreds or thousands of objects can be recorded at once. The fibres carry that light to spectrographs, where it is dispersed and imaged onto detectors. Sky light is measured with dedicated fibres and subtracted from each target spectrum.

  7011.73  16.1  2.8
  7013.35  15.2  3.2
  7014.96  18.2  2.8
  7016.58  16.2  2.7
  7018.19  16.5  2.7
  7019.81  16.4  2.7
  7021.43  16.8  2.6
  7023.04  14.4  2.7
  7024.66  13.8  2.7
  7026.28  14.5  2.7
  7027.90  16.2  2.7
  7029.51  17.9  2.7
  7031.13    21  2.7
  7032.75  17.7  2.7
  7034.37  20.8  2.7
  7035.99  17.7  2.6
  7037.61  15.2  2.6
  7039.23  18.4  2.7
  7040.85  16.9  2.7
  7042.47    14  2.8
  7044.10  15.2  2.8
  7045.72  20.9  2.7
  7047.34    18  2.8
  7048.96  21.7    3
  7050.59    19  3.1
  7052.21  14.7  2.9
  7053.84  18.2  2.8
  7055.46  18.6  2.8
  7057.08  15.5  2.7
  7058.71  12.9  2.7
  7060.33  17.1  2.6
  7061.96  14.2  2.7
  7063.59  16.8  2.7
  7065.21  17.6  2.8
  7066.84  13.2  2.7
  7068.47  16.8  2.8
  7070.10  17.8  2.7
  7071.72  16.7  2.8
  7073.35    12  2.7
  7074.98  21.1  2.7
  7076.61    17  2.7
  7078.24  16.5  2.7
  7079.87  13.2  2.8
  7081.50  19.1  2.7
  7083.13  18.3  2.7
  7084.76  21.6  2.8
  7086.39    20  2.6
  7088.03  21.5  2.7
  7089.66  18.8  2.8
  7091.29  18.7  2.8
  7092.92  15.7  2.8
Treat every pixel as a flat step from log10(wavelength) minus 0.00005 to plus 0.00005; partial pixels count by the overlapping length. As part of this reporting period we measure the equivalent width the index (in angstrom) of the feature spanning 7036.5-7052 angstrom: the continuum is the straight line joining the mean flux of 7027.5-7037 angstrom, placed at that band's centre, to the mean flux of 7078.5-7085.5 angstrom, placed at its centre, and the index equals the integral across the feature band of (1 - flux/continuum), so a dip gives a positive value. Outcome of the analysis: 0.70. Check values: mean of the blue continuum 18.6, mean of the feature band 17.6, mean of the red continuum 17.9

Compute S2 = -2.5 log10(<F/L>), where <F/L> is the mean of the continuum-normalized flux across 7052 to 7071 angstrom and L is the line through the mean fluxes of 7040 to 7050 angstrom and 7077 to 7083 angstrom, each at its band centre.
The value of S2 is 0.07 mag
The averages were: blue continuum 17.8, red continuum 16.6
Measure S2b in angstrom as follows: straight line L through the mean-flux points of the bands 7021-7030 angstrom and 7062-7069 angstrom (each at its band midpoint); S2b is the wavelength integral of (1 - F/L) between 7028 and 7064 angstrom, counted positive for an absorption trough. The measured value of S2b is -3.90 angstrom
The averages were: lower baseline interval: 15.5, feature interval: 17.4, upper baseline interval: 15.9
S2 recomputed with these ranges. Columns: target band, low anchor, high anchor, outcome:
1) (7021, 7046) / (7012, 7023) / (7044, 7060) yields 0.00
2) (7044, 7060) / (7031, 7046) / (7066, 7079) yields -0.03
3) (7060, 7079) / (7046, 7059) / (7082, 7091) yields 0.15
